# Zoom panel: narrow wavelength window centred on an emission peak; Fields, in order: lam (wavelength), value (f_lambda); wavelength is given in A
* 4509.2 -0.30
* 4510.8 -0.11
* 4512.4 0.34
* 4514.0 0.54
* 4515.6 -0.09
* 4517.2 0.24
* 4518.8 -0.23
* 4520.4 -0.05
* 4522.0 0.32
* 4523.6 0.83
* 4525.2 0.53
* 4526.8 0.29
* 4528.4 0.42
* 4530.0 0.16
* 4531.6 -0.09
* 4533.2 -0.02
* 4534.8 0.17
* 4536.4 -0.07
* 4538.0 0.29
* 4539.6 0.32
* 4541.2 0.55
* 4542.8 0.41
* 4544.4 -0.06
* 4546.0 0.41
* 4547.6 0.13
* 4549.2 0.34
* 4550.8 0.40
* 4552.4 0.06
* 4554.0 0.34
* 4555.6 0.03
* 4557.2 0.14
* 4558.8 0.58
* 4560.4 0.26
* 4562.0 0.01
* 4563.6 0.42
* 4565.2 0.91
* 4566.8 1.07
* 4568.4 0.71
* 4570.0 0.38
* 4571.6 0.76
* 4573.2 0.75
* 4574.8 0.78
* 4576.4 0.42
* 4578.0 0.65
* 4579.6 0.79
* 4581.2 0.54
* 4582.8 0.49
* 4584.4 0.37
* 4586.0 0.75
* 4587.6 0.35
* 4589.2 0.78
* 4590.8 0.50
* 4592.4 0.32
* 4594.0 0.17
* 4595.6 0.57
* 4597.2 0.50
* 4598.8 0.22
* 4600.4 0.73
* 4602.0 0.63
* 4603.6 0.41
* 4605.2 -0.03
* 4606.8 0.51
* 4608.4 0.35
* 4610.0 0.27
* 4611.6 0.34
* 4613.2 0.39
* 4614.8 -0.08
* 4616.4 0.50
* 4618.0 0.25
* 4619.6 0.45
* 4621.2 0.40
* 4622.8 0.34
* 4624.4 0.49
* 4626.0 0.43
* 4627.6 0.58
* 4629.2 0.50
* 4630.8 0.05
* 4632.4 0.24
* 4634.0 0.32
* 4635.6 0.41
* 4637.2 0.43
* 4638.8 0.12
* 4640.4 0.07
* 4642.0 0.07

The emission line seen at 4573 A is Lyman alpha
